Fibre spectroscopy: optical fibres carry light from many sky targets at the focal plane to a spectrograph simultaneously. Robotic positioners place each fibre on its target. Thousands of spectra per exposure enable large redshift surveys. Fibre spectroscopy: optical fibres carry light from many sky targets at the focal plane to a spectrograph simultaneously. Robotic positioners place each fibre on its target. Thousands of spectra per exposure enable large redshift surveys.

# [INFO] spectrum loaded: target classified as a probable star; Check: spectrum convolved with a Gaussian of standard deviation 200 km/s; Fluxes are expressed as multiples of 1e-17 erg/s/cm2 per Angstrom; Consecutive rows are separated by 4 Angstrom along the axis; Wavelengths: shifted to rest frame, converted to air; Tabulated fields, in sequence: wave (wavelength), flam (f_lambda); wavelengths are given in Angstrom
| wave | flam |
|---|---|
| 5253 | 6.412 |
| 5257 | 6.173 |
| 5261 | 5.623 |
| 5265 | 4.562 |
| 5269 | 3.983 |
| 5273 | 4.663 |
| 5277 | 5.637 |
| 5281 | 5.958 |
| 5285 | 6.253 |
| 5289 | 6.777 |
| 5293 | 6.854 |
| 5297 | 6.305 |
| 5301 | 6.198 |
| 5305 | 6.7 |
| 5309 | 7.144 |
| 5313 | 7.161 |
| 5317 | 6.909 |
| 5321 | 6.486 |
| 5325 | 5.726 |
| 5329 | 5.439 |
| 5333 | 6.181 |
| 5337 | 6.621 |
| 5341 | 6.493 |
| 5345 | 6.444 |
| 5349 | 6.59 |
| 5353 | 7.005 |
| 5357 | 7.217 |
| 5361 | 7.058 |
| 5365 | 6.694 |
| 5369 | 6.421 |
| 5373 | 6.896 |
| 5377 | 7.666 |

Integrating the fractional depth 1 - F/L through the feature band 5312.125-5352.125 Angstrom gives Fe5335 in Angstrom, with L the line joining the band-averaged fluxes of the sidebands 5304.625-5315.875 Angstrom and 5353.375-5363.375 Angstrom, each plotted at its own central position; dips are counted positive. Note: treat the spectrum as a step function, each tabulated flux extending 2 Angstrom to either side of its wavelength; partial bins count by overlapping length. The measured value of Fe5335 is 3.8 Angstrom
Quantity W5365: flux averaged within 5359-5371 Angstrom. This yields 6.72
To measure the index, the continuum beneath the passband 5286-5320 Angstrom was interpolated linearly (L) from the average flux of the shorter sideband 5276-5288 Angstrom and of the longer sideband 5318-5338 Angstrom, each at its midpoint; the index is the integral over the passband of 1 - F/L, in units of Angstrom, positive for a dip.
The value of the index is -3.7 Angstrom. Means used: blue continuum 6.04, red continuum 6.11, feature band 6.73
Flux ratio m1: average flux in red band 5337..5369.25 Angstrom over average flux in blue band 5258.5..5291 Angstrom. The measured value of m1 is 1.24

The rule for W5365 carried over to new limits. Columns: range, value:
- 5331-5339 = 6.4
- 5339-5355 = 6.63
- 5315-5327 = 6.37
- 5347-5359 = 6.94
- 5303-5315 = 7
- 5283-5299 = 6.55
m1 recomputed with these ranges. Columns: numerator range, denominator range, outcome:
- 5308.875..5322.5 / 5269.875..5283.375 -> 1.30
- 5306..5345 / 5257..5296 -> 1.15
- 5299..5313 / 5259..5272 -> 1.43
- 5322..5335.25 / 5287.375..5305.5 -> 0.89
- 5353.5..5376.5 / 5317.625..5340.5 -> 1.12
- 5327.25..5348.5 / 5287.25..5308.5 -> 0.95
